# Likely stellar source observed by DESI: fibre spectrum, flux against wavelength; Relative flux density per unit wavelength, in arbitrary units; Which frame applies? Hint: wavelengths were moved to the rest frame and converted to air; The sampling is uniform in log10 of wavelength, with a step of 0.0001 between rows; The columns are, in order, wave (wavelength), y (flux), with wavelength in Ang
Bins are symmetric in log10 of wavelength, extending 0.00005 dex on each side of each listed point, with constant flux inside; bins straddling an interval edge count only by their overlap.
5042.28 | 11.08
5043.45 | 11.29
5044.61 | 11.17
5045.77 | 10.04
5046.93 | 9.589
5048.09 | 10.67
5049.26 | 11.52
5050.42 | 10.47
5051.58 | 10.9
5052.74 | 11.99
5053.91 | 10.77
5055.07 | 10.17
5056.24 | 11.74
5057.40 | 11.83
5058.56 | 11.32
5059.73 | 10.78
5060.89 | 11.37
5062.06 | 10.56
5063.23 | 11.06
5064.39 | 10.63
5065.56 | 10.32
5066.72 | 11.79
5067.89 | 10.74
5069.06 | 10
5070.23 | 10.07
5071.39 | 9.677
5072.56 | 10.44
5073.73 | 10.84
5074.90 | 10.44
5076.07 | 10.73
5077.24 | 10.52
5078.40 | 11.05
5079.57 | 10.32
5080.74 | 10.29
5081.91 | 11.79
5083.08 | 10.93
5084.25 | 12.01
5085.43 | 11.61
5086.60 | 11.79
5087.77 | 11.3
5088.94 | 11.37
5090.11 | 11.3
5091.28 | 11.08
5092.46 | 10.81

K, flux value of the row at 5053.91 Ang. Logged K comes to 10.77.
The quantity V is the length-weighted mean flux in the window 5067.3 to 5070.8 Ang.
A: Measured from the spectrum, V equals 10.2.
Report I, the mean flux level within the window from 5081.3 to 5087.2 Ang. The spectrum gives 11.6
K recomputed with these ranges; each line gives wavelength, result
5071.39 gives 9.677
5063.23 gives 11.06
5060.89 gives 11.37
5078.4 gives 11.05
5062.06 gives 10.56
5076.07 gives 10.73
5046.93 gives 9.589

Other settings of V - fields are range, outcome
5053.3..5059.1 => 11.2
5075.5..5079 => 10.8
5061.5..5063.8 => 10.8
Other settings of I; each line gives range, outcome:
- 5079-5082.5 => 10.8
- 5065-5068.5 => 10.9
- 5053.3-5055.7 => 10.5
